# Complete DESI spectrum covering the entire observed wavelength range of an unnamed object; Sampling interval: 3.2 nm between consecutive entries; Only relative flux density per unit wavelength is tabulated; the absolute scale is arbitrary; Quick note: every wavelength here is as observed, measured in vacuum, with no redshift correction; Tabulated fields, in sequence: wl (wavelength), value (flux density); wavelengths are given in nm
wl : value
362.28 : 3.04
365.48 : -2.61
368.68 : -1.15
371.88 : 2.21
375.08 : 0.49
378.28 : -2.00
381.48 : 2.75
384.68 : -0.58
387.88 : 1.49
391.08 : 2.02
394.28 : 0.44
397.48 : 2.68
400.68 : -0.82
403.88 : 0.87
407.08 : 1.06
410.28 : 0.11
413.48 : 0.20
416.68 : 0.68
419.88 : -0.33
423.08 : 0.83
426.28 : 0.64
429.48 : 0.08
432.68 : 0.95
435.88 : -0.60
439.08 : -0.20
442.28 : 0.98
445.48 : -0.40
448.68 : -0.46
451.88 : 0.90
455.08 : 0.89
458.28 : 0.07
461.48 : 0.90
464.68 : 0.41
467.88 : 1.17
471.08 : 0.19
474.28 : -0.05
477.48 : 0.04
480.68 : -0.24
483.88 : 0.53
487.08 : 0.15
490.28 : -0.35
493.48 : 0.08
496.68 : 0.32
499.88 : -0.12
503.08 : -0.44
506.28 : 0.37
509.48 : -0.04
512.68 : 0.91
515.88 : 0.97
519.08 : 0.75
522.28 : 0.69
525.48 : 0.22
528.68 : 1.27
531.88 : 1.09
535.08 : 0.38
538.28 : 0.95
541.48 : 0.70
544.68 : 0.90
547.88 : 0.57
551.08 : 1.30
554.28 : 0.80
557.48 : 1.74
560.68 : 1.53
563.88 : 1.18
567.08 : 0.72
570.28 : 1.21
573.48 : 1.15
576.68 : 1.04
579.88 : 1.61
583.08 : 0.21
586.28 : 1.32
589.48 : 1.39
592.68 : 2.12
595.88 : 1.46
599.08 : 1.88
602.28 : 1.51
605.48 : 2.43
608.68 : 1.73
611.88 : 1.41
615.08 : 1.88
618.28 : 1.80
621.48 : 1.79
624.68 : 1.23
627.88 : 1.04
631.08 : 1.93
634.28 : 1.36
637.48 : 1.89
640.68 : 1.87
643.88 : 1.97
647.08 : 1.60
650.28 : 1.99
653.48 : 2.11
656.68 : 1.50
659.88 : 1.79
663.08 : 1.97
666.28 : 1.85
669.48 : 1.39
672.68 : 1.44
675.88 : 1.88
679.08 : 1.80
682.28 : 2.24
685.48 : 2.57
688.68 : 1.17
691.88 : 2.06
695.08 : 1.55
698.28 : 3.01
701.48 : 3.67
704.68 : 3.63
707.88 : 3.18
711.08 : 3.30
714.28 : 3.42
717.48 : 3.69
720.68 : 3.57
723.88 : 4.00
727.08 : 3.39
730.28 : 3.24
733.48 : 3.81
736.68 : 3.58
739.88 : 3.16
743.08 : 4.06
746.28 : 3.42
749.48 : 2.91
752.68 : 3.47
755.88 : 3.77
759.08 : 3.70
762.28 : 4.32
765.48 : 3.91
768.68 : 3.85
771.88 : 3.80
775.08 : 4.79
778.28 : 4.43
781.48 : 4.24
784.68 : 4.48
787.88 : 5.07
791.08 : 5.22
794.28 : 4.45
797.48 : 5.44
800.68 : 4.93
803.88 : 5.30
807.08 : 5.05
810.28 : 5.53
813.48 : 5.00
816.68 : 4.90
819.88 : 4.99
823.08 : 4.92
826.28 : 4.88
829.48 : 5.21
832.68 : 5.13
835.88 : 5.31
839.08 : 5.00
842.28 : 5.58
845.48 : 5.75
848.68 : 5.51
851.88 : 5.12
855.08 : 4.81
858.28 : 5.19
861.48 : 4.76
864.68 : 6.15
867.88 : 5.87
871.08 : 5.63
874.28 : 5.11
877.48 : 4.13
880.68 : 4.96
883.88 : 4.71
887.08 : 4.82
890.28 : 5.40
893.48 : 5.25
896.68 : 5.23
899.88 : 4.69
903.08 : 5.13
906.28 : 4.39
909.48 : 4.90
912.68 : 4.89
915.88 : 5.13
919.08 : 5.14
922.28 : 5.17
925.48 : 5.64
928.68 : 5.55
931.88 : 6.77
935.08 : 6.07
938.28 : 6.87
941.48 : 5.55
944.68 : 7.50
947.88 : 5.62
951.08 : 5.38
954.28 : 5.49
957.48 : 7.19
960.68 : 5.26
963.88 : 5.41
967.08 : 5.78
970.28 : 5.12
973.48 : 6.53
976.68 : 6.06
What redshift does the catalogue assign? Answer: 0.75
